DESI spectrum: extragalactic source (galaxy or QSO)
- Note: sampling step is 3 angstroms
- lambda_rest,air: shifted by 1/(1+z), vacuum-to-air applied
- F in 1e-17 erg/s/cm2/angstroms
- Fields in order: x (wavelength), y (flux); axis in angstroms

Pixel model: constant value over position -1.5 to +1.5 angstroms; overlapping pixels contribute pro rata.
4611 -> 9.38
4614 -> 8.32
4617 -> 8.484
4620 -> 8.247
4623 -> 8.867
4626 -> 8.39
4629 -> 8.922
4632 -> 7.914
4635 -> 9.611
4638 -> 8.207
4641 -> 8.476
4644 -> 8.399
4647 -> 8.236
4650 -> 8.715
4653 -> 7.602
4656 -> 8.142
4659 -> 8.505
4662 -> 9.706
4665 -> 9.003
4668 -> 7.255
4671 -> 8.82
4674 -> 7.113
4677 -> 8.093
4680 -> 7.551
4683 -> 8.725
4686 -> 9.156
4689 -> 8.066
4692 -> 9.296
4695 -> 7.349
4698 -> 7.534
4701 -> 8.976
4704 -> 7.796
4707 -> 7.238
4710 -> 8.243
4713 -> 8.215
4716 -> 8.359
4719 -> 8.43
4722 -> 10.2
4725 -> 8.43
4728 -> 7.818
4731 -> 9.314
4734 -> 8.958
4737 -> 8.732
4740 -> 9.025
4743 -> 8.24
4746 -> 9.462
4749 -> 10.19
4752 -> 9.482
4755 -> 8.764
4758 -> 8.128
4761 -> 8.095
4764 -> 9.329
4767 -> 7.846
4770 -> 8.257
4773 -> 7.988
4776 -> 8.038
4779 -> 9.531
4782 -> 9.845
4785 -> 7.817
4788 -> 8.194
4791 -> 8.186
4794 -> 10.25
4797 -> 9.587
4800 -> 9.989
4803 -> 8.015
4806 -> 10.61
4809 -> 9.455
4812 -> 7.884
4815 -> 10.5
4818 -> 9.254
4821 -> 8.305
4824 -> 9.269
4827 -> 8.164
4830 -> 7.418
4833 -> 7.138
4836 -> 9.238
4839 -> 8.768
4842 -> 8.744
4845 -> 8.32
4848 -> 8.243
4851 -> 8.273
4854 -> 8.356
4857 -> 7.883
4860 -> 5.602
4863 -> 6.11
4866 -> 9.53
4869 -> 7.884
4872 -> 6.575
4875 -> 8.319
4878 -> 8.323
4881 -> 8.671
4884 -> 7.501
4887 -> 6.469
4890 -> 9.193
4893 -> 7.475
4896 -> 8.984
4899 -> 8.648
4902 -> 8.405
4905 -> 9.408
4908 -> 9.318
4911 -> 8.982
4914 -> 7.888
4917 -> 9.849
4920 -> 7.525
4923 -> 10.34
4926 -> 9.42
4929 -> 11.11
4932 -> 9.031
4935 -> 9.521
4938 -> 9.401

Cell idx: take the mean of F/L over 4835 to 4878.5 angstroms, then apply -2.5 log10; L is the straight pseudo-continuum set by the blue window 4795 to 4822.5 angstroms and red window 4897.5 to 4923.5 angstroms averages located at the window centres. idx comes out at 0.142 mag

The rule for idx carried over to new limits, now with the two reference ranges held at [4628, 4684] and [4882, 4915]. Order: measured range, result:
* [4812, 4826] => -0.09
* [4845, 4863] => 0.11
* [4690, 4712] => 0.04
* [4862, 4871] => 0.07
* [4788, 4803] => -0.10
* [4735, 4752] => -0.10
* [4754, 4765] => -0.02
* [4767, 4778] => 0.03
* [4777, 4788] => -0.07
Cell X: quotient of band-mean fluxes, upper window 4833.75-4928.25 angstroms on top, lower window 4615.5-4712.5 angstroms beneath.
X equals 1.00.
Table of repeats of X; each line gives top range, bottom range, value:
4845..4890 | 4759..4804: 0.89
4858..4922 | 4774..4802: 0.90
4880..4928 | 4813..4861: 1.03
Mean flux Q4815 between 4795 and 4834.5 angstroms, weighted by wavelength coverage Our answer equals 8.91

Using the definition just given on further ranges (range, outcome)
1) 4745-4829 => 8.93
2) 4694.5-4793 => 8.57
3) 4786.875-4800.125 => 9.19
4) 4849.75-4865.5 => 7.37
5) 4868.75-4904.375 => 8.08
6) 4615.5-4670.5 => 8.49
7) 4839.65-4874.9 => 7.82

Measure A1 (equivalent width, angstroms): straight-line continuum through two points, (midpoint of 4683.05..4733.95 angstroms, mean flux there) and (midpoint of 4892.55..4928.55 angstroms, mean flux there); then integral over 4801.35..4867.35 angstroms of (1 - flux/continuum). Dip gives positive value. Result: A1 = 2.57 angstroms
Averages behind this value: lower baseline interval 8.43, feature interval 8.41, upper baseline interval 8.96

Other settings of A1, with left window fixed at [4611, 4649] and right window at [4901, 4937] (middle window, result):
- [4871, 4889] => 2.8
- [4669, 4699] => 1.8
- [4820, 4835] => 1.6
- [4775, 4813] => -0.5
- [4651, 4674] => 0.7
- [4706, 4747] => 0.7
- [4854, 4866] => 2.6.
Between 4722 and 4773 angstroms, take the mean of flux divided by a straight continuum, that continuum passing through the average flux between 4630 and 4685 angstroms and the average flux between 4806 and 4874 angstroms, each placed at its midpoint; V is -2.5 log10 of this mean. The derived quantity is -0.06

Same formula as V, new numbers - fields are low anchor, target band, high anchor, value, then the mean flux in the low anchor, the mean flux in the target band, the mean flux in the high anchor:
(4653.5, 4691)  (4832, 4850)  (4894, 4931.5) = 0.06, 8.34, 8.44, 9.13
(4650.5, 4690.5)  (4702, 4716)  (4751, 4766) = 0.07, 8.3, 7.96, 8.71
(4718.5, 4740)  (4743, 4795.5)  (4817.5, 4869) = -0.02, 8.87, 8.77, 8.12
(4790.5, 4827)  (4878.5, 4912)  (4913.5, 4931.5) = 0.11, 9.26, 8.45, 9.42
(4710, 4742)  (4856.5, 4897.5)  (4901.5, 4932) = 0.18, 8.72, 7.75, 9.24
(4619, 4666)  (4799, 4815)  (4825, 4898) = -0.15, 8.56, 9.29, 7.98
